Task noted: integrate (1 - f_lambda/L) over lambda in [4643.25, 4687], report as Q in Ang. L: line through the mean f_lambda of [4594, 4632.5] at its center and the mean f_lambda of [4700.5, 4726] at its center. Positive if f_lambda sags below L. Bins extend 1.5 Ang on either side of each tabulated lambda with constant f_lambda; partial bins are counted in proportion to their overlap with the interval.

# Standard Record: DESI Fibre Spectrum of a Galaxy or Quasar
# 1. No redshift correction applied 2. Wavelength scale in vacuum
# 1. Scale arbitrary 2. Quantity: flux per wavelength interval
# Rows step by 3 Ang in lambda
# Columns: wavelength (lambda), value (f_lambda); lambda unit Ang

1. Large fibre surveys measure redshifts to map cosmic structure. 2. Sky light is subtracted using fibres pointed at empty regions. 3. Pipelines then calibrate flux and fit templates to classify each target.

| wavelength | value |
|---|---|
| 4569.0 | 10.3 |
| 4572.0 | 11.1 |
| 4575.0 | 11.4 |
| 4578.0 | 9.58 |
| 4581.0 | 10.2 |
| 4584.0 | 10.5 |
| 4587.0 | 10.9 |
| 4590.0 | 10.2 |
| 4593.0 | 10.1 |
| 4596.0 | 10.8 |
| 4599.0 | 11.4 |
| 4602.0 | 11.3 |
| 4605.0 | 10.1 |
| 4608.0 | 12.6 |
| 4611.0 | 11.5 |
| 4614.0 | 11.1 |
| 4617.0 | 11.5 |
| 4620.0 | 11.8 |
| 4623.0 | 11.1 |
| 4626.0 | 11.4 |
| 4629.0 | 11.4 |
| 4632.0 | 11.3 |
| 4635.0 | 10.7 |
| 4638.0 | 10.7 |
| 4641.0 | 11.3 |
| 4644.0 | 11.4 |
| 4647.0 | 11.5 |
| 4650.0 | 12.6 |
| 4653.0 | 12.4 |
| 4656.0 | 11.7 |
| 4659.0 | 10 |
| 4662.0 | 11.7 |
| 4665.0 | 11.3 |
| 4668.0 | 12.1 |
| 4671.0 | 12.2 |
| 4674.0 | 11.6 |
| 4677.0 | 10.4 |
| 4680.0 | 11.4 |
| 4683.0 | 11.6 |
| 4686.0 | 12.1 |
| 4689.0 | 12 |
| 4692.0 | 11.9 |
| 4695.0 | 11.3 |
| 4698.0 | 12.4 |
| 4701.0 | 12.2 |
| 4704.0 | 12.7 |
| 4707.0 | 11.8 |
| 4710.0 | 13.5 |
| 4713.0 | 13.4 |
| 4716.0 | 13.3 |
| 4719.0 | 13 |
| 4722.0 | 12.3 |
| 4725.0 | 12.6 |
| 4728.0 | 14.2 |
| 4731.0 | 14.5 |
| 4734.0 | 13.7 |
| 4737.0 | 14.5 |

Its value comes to 1.7 Ang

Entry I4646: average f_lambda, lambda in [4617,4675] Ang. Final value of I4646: 11.5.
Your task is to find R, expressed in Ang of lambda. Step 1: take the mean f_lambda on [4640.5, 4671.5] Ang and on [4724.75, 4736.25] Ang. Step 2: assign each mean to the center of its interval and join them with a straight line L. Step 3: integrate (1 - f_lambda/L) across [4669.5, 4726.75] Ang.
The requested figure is 3.3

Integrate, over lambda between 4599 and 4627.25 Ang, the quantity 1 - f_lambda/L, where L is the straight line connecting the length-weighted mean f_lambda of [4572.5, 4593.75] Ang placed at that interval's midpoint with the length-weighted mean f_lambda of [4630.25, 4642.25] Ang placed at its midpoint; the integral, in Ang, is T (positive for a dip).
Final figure -1.6 Ang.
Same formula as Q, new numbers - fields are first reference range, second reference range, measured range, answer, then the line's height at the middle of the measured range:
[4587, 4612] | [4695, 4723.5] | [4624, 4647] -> 0.7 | 11.5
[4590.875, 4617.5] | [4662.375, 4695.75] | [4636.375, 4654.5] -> -0.4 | 11.4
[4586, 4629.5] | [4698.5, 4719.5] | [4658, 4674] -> 0.8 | 12.1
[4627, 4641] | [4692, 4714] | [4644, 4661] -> -0.3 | 11.4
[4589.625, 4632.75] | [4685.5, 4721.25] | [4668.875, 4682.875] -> 0.7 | 12.1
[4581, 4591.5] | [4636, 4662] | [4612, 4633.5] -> -0.6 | 11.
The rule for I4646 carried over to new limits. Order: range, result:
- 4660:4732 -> 12.3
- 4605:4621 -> 11.5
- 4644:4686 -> 11.6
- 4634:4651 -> 11.4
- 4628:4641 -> 11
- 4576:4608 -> 10.6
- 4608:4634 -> 11.4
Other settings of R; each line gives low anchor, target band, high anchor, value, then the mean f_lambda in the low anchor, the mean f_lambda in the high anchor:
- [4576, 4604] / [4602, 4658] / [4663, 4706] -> -1.8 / 10.6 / 11.8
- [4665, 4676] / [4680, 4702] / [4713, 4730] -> 0.8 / 11.8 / 13.2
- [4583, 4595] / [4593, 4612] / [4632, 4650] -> -0.9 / 10.4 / 11.3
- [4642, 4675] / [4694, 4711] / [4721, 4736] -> 0.7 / 11.7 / 13.5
